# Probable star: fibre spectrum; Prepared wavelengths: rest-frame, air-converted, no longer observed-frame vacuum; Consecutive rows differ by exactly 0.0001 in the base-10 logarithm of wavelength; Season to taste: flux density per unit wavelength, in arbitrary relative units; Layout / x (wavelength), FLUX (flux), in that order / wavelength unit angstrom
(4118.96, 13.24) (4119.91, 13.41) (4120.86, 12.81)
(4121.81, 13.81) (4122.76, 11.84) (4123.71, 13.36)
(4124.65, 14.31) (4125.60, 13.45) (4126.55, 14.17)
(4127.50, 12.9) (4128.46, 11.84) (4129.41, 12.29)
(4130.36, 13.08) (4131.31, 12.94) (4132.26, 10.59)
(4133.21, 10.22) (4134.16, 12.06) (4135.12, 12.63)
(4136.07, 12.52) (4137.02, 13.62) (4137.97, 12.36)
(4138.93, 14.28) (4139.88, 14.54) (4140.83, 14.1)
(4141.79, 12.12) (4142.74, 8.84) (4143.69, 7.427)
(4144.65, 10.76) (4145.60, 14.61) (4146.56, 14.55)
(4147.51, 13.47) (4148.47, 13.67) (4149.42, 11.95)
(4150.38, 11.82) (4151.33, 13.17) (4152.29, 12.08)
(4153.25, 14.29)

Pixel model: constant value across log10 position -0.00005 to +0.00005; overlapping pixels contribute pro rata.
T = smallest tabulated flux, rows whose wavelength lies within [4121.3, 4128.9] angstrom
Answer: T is 11.84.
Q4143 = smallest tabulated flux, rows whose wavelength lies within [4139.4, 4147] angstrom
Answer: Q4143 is 7.427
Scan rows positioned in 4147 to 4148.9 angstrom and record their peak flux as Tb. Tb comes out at 13.67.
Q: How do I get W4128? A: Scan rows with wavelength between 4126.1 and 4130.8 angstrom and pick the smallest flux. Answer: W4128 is 11.84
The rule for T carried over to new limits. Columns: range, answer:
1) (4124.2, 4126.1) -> 13.45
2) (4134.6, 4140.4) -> 12.36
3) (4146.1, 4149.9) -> 11.95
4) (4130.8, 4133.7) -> 10.22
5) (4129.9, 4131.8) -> 12.94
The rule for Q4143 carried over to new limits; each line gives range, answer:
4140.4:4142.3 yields 12.12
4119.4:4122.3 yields 12.81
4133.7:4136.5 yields 12.06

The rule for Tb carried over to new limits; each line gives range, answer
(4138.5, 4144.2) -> 14.54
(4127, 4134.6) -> 13.08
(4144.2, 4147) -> 14.61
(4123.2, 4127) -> 14.31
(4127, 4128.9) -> 12.9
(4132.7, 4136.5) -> 12.63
